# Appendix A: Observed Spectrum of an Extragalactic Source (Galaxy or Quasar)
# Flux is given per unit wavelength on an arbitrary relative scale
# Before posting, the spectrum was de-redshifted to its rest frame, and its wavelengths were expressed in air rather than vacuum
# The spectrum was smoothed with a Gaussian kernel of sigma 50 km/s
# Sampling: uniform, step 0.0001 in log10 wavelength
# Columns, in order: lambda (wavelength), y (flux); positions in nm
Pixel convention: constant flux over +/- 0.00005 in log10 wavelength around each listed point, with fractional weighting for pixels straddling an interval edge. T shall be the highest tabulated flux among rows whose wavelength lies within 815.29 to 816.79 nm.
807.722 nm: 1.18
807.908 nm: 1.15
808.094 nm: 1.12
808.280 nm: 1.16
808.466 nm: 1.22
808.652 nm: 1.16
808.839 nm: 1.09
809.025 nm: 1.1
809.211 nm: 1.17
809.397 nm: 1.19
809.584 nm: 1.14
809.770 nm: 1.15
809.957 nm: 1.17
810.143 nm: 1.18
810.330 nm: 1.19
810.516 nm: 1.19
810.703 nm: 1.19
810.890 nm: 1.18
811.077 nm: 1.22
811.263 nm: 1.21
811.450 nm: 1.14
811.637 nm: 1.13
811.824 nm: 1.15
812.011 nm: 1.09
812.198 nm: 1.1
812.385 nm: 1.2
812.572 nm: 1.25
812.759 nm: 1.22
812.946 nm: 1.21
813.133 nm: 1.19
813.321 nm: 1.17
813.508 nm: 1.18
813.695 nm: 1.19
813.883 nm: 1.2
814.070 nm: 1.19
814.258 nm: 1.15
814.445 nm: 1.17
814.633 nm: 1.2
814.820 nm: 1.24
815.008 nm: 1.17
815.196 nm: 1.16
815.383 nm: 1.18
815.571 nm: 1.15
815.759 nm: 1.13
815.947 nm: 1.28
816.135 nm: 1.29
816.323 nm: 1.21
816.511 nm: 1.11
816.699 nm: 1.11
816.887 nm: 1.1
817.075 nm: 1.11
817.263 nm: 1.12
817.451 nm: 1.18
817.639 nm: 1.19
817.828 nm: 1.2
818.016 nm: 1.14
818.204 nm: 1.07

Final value 1.29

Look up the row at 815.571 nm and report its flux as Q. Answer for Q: 1.15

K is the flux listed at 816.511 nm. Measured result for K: 1.11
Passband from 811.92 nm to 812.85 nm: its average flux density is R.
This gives 1.17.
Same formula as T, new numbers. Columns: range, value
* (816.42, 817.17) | 1.11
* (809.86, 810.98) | 1.19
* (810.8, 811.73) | 1.22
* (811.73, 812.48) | 1.2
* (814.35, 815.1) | 1.24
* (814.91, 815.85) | 1.18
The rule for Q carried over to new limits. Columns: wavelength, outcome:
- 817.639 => 1.19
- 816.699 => 1.11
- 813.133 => 1.19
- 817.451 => 1.18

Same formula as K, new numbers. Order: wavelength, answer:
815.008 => 1.17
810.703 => 1.19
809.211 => 1.17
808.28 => 1.16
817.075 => 1.11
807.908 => 1.15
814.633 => 1.2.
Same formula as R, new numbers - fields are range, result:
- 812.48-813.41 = 1.21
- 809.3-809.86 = 1.16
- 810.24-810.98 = 1.19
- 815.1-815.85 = 1.16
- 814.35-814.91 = 1.2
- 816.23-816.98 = 1.13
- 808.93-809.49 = 1.15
